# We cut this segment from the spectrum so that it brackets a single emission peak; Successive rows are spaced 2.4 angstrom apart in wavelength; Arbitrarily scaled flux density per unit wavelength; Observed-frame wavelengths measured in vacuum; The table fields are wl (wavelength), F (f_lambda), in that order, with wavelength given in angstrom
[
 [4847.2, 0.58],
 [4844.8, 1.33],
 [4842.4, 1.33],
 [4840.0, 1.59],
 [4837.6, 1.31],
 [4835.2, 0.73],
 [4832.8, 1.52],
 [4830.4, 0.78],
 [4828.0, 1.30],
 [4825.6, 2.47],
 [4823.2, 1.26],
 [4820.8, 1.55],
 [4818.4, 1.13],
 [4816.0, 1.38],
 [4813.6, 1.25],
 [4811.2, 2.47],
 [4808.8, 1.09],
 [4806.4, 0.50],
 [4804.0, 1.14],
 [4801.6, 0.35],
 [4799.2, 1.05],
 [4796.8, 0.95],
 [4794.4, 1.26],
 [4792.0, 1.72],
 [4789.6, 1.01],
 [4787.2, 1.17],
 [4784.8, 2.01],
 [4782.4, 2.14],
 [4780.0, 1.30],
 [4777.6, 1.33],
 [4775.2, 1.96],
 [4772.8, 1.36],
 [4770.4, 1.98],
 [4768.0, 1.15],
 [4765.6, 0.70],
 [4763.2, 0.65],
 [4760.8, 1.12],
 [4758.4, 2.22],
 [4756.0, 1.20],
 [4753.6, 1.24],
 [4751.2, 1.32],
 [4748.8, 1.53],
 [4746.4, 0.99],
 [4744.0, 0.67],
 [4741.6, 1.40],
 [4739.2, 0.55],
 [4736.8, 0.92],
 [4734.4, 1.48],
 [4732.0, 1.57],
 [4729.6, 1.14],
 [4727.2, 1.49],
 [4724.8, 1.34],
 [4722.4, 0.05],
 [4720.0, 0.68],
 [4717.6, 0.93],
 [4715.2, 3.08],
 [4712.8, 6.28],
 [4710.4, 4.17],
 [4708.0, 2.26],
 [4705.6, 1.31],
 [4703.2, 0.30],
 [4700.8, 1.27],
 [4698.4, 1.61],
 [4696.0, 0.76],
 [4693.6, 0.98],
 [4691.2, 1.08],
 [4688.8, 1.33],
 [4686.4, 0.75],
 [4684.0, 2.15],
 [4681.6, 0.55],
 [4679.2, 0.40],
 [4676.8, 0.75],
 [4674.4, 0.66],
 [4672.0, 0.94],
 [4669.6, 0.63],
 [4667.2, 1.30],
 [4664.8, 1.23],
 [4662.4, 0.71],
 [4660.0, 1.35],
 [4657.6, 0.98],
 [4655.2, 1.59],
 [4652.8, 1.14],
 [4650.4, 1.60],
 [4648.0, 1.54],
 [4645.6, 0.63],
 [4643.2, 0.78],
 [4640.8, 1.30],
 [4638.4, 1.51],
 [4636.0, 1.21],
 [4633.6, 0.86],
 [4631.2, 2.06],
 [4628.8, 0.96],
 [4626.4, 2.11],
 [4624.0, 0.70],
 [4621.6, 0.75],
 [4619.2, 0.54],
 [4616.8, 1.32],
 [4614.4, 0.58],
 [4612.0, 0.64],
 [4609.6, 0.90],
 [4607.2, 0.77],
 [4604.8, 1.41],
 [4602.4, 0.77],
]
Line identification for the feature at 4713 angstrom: [O II]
